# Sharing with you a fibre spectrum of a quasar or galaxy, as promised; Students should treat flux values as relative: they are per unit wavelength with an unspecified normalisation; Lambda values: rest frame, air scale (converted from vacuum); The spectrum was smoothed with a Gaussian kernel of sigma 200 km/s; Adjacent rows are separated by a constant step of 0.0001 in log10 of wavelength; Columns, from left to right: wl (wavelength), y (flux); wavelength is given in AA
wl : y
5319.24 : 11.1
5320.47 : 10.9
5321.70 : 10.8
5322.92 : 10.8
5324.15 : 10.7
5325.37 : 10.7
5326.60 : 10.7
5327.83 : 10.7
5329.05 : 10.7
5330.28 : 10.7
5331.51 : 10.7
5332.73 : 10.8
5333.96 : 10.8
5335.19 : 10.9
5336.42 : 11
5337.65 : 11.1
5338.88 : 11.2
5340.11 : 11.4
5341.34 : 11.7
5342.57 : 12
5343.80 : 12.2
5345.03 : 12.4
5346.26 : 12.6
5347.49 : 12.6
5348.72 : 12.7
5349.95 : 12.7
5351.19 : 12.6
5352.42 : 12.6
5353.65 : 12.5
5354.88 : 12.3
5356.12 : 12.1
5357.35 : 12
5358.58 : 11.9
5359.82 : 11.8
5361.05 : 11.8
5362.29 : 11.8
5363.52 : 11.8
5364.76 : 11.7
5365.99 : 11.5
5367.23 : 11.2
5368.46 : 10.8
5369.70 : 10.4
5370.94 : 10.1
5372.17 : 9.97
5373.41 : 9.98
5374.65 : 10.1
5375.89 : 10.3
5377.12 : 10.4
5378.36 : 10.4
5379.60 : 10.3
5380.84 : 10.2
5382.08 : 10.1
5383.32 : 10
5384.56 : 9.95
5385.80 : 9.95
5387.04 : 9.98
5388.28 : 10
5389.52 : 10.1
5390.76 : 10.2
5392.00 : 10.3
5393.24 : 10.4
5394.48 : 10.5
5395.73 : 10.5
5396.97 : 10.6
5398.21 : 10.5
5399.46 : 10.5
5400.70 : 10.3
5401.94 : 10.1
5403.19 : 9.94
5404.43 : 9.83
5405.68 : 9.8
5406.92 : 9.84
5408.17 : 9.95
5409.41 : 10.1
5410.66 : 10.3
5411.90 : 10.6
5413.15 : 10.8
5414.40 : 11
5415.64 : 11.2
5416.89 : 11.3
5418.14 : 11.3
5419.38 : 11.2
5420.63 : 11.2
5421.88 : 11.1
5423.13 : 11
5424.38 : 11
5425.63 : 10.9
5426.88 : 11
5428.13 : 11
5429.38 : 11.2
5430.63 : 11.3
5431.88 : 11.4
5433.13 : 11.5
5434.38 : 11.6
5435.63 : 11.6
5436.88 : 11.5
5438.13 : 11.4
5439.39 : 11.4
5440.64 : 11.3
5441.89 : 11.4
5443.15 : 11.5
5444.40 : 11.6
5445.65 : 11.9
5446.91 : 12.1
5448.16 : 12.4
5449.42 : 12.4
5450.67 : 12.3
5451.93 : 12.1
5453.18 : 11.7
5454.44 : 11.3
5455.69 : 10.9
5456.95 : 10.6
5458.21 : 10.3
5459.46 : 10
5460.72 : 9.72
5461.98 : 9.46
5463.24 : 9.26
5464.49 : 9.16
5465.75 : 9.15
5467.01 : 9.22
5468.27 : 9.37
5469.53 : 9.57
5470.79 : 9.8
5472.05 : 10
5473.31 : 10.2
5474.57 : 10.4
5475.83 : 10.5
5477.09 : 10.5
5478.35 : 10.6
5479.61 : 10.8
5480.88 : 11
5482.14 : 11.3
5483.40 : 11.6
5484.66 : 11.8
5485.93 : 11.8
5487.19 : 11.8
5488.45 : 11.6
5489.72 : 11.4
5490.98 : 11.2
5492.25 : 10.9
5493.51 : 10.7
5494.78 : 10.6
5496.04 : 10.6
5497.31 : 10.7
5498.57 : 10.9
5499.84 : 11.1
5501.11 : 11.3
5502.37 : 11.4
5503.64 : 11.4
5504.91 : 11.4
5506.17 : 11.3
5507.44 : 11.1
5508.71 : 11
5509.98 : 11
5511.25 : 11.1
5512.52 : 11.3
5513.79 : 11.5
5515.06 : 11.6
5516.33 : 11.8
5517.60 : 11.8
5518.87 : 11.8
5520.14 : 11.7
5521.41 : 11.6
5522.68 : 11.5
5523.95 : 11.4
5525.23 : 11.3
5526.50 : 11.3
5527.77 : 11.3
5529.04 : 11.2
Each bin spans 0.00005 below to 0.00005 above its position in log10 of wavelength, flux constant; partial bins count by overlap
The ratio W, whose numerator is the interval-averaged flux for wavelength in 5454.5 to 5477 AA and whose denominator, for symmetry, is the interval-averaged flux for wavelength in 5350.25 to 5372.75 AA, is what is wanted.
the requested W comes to 0.85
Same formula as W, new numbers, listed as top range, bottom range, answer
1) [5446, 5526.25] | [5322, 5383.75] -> 0.98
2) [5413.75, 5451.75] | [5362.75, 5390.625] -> 1.10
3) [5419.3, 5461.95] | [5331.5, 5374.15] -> 0.97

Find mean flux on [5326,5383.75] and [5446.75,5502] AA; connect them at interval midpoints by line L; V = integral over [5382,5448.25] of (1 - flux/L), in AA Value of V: 1.3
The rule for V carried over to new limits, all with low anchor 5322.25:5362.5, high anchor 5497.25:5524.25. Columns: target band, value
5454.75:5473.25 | 2.7 AA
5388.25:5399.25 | 1.1 AA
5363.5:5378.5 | 1.2 AA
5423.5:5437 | 0.3 AA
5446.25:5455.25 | -0.4 AA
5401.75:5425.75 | 1.8 AA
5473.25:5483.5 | 0.6 AA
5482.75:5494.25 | 0.0 AA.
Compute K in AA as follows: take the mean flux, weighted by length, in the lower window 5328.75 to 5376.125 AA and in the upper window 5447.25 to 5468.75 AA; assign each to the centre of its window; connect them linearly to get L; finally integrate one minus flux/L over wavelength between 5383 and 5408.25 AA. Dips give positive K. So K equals 2.2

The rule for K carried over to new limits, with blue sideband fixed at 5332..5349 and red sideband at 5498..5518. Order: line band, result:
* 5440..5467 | 1.1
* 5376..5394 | 2.2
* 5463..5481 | 2.3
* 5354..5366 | -0.3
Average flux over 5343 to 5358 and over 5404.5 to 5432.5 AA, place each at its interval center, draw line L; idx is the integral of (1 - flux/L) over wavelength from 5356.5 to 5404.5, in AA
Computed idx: 4.69 AA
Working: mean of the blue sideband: 12.4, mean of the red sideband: 10.8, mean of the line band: 10.6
